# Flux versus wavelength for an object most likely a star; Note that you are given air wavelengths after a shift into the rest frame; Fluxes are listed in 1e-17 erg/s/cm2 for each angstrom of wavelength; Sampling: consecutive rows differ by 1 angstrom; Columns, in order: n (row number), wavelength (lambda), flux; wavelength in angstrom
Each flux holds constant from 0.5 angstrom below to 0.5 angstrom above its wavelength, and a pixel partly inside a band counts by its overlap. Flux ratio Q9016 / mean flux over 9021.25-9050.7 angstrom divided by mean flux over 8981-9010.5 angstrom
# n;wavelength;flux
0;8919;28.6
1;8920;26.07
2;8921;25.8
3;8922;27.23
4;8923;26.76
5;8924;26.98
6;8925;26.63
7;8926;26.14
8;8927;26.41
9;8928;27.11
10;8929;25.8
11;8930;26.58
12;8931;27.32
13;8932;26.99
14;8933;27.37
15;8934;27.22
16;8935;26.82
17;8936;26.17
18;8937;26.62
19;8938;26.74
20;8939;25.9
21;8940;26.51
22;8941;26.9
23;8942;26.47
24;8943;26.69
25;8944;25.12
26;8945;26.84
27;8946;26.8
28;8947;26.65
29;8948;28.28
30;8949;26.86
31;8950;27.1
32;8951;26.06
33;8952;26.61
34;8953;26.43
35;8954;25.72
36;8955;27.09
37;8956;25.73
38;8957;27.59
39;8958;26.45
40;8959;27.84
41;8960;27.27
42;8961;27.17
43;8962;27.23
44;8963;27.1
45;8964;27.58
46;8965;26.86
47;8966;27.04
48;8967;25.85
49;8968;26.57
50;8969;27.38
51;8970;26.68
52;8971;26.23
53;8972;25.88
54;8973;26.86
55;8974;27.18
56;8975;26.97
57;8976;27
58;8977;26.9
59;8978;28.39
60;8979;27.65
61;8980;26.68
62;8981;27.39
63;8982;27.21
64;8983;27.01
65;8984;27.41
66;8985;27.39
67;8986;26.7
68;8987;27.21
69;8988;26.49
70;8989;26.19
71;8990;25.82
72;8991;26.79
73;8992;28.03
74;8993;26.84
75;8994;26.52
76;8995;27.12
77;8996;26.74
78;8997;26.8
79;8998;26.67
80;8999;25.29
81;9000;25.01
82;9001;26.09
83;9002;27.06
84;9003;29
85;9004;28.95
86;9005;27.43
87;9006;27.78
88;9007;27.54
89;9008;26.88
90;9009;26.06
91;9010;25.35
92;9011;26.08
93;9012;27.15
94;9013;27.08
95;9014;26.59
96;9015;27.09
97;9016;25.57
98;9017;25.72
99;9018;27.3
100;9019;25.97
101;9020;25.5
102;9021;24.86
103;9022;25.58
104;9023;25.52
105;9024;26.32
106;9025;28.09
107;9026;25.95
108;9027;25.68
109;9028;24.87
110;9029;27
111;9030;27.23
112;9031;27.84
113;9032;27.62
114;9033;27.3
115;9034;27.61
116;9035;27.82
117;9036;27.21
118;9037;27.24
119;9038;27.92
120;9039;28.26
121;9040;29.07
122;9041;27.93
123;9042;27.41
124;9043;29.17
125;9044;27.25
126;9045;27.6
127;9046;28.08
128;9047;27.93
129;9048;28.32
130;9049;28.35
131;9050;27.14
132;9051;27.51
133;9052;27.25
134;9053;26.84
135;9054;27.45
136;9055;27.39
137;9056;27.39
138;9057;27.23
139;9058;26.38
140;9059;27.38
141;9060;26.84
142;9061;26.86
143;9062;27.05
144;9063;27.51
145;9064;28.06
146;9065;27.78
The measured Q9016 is 1.0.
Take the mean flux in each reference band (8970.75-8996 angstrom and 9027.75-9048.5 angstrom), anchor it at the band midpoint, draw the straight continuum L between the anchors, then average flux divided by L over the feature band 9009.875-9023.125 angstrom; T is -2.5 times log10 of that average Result 0.05 mag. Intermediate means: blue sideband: 27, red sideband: 27.7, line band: 26.1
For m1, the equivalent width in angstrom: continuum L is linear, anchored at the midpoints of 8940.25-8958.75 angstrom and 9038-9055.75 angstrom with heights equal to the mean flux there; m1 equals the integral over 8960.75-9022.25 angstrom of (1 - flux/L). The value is 0.8 angstrom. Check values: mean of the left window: 26.6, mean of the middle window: 26.8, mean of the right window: 27.8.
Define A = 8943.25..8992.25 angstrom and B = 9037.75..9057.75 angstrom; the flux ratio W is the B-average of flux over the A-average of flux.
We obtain 1.0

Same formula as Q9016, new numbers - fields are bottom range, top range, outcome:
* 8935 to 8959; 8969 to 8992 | 1.01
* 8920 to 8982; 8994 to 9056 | 1.01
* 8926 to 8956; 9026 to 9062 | 1.03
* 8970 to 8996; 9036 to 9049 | 1.04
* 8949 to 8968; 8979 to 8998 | 1.00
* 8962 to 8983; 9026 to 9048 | 1.02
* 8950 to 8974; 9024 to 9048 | 1.03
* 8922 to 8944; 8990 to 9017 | 1.01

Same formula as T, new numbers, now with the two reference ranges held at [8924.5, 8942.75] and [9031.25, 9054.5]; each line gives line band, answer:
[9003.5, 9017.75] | 0.025 mag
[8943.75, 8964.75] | 0.000 mag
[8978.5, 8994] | 0.008 mag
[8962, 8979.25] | 0.003 mag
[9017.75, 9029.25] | 0.063 mag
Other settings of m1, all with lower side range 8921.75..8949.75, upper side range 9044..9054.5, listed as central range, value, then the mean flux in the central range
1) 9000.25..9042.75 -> 0.8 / 26.9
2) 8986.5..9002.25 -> 0.4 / 26.5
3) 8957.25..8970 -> 0.0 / 27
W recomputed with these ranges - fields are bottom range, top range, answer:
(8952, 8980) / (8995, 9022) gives 0.99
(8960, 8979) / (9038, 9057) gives 1.03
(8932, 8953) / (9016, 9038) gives 1.00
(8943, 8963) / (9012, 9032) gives 0.98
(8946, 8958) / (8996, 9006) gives 1.01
